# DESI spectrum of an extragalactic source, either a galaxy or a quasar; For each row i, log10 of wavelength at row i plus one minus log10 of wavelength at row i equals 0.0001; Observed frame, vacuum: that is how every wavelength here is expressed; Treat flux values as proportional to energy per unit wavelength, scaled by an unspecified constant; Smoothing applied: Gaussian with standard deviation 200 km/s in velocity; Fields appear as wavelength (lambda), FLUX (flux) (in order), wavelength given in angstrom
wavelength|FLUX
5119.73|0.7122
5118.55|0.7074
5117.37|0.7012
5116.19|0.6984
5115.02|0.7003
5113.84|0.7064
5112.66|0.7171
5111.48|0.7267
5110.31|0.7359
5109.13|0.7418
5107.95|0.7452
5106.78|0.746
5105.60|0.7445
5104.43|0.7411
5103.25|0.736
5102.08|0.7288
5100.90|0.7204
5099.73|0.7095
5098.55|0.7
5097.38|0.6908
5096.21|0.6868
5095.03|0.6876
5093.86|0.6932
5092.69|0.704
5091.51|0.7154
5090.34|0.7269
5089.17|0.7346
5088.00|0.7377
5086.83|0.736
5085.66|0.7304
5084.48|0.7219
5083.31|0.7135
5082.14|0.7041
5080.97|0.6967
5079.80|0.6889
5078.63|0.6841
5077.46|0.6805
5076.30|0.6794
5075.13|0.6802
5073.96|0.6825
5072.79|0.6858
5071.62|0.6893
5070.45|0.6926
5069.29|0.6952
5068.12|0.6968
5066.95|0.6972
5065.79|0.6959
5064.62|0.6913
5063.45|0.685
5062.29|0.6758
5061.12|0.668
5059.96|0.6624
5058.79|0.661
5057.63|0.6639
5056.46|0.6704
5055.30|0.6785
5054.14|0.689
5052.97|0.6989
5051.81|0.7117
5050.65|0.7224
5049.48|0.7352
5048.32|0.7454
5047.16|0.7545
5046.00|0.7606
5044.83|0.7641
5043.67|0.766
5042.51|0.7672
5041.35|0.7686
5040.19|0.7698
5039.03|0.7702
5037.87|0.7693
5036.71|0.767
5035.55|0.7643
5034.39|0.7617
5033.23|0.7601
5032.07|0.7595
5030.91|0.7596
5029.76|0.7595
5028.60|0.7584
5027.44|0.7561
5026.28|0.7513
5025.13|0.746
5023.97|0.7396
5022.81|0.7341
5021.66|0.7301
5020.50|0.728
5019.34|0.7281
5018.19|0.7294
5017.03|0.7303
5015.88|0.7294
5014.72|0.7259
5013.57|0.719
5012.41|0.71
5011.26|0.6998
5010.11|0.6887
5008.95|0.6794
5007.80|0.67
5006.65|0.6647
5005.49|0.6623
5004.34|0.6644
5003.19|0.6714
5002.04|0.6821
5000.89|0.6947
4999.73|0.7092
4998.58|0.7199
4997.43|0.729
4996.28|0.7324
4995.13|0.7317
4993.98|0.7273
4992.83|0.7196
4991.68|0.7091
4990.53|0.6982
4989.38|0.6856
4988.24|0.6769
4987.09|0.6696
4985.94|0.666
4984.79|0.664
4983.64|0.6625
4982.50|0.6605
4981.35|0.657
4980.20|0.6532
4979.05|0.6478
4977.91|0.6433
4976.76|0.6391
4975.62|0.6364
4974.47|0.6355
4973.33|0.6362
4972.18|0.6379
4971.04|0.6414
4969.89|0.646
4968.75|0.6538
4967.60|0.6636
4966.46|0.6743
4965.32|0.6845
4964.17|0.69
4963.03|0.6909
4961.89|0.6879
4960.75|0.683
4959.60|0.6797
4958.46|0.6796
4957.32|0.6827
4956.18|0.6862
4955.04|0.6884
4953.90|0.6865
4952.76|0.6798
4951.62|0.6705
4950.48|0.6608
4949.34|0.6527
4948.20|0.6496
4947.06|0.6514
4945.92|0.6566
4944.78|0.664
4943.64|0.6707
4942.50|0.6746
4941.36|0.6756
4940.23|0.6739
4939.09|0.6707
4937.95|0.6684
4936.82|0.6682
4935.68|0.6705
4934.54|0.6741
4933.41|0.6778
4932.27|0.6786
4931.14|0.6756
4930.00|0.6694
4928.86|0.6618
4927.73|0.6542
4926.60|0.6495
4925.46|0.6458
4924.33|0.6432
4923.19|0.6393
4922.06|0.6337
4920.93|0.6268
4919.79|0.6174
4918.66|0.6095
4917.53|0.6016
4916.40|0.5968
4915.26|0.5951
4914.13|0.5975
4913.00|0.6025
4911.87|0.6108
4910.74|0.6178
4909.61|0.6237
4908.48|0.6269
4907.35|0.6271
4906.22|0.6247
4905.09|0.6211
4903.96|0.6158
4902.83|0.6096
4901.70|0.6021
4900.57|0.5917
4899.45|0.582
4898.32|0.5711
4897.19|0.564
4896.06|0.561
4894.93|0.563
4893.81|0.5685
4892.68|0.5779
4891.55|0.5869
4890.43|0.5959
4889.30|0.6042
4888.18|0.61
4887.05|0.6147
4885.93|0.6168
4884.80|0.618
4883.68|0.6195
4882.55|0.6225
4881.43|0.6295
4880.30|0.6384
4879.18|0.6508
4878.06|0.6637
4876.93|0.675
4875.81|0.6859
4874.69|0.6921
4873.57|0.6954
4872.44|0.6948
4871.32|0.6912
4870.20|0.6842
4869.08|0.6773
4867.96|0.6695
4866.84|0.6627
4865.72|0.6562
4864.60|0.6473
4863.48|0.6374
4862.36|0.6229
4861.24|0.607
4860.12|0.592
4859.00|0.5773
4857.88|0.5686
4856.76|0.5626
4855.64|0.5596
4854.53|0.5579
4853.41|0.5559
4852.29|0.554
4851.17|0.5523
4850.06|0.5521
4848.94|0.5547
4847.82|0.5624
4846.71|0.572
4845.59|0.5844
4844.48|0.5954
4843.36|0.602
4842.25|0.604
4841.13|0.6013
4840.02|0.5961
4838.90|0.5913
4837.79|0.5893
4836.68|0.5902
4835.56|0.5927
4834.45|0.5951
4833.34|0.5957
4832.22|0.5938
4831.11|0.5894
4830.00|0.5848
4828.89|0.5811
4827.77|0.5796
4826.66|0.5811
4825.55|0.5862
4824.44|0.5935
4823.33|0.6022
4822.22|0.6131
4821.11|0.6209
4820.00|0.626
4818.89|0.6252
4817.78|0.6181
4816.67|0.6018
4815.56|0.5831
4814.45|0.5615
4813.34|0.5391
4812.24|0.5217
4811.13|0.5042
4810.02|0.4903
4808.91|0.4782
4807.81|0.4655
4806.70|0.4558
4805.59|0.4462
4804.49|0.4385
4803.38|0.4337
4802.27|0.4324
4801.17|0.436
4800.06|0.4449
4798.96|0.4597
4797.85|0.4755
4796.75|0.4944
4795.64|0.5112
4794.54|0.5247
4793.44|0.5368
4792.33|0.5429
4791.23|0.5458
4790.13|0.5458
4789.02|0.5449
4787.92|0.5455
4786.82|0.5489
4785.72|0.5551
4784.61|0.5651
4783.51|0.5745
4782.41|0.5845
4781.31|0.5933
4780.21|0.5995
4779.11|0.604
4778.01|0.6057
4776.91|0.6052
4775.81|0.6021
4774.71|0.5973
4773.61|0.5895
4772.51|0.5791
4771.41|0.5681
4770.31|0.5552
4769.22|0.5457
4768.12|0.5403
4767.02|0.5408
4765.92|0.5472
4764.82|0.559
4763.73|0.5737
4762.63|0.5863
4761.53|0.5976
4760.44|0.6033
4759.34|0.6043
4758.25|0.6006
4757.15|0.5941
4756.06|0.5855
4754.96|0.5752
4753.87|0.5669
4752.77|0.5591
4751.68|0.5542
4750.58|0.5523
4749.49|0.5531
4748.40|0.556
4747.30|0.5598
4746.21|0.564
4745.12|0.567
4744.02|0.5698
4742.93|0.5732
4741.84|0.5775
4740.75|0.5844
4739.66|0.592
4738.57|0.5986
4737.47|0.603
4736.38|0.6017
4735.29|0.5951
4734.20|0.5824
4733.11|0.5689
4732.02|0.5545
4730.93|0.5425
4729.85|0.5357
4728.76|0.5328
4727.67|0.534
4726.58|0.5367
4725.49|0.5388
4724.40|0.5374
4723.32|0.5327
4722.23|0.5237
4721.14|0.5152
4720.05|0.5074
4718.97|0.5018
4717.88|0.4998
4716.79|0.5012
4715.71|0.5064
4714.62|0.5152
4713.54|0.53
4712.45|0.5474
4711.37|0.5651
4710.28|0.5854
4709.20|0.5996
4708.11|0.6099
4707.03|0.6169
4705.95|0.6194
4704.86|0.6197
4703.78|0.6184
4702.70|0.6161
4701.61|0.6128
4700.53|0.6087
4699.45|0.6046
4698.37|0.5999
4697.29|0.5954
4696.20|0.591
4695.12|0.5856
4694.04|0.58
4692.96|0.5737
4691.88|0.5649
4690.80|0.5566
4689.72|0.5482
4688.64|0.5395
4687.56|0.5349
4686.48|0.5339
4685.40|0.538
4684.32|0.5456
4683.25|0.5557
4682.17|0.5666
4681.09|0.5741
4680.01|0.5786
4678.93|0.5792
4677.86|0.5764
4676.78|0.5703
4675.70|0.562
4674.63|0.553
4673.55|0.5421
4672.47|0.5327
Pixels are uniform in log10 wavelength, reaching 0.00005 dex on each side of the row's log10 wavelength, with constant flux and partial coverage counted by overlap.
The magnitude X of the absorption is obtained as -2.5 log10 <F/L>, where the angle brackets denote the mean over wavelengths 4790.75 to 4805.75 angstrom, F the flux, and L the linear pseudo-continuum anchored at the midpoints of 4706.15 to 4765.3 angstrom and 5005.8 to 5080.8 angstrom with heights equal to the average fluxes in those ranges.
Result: 0.229 mag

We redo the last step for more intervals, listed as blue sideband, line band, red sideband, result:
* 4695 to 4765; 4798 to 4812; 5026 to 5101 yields 0.30 mag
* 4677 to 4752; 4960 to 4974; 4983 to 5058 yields 0.04 mag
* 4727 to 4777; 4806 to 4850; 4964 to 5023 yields 0.06 mag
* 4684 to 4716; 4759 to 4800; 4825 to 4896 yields 0.06 mag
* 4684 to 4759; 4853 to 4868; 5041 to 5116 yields 0.03 mag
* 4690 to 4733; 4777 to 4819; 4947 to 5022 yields 0.14 mag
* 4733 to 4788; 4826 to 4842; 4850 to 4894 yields 0.03 mag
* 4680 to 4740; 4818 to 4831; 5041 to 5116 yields 0.02 mag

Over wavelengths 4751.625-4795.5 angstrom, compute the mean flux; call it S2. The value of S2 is 0.571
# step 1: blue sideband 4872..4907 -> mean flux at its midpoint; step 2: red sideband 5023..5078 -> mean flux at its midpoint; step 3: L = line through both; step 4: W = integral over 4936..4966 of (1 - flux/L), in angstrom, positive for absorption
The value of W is -0.8 angstrom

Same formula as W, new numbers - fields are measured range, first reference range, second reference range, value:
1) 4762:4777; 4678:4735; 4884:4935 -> 0.2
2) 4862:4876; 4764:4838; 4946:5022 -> -1.6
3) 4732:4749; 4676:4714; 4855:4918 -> 0.3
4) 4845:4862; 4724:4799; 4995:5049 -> 1.5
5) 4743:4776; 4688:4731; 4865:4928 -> 0.4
